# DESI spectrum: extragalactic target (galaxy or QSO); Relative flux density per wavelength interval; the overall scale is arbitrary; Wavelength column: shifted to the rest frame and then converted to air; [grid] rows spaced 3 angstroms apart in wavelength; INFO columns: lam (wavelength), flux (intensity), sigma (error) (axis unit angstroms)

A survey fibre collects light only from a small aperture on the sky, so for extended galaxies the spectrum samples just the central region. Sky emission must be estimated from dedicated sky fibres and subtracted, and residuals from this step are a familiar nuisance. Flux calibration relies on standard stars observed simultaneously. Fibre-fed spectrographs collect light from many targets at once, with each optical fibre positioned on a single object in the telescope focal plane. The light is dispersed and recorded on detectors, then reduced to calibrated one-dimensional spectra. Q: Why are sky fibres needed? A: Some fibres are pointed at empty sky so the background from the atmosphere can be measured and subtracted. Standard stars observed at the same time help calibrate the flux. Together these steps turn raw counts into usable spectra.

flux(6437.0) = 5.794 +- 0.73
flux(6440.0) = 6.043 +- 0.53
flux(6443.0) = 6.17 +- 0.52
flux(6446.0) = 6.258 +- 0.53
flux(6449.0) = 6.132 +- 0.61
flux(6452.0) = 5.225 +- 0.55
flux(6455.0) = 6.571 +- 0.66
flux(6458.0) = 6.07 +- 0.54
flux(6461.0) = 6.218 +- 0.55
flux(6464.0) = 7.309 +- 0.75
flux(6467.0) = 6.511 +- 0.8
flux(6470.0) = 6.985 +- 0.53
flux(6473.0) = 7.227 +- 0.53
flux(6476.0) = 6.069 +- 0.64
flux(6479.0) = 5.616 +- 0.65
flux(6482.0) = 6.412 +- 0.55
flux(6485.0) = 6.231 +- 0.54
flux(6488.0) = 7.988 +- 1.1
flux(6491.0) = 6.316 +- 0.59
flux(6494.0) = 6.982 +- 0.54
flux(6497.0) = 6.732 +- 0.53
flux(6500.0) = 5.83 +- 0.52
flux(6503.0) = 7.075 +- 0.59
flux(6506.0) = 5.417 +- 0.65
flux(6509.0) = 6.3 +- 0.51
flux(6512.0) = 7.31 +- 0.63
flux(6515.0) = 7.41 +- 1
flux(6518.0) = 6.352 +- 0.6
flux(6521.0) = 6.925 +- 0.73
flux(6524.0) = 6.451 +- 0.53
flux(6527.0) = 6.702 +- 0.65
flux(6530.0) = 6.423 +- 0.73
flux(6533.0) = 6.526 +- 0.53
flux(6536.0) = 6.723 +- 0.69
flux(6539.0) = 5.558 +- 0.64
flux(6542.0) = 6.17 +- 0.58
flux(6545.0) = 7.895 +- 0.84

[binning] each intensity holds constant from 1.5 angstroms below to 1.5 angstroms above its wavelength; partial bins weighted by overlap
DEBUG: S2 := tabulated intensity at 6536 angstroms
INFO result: 6.723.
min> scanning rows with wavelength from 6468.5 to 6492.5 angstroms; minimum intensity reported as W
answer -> 5.616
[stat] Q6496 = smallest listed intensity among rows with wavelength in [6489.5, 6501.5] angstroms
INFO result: 5.83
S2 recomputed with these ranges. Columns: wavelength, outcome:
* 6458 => 6.07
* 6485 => 6.231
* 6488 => 7.988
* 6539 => 5.558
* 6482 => 6.412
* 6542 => 6.17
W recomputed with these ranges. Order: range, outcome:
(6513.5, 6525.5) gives 6.352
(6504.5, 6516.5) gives 5.417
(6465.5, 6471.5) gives 6.511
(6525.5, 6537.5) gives 6.423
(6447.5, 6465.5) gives 5.225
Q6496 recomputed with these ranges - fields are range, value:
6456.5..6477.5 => 6.069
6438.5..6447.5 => 6.043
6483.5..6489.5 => 6.231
